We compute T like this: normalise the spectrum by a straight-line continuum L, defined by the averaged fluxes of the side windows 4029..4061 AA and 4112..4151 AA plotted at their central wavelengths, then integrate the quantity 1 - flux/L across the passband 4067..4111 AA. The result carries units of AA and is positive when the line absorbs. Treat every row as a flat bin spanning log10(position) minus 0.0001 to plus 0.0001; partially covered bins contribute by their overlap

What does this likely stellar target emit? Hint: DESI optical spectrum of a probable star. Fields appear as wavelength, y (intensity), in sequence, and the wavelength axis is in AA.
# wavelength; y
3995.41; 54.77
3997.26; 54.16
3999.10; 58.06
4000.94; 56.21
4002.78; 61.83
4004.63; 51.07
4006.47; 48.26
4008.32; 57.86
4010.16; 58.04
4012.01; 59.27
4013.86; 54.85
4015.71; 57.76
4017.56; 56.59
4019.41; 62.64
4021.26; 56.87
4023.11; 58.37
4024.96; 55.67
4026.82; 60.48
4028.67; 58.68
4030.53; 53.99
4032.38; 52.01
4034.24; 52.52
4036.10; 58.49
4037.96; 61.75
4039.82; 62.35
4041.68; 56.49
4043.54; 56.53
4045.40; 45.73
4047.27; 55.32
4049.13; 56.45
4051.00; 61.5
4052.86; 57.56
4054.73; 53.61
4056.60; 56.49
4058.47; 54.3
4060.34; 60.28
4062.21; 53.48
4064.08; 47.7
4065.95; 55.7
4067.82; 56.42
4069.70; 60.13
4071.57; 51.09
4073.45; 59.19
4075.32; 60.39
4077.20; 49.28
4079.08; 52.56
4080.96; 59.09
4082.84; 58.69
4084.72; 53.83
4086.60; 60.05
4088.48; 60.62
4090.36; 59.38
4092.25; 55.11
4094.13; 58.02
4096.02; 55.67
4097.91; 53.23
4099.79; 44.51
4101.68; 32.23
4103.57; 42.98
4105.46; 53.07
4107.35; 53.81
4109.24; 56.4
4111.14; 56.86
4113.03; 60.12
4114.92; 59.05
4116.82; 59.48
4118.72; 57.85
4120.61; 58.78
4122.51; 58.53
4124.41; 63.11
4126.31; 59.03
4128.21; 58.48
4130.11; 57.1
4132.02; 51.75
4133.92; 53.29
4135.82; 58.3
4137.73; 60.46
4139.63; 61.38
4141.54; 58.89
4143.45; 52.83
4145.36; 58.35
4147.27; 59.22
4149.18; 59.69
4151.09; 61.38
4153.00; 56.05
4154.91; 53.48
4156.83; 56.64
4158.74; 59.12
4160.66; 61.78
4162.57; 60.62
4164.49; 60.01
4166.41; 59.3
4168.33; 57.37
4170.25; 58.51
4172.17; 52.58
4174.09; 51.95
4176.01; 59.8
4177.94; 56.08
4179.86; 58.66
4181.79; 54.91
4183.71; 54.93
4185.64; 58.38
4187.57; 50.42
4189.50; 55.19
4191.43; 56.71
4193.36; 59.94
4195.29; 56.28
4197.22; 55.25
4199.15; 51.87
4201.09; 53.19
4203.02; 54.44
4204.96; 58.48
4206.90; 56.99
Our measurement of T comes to 2.4 AA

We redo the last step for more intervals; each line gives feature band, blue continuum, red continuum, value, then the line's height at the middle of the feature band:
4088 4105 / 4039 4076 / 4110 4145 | 1.8 AA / 57.1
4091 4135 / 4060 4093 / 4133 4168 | 1.9 AA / 57.3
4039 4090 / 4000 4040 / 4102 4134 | 0.4 AA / 56.6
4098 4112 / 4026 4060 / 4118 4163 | 2.1 AA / 57.5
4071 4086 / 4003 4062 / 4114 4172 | 0.4 AA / 57.2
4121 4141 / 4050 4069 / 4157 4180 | -0.4 AA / 57.2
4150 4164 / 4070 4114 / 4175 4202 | -0.8 AA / 55.3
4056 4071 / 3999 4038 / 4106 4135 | 0.4 AA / 57.1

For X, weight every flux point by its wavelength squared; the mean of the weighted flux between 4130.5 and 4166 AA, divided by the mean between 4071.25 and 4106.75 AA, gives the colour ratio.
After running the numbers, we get 1.1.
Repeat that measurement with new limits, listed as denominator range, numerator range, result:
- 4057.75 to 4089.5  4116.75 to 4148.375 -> 1.06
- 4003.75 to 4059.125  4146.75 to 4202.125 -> 1.08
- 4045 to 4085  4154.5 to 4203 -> 1.07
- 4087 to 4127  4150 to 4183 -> 1.07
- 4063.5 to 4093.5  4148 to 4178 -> 1.07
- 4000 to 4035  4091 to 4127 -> 1.01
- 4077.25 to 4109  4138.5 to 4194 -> 1.12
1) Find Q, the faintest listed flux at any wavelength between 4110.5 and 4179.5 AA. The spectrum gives 51.75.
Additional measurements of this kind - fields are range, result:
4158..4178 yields 51.95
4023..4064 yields 45.73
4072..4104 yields 32.23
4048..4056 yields 53.61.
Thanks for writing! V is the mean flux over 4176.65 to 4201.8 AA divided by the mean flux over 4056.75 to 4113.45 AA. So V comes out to 1.02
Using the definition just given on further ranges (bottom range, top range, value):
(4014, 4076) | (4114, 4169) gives 1.03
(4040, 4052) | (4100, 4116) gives 0.92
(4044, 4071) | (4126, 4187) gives 1.04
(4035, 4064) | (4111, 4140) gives 1.03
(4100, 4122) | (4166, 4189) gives 1.05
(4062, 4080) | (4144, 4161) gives 1.06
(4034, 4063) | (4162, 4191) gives 1.00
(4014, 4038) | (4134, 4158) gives 1.01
